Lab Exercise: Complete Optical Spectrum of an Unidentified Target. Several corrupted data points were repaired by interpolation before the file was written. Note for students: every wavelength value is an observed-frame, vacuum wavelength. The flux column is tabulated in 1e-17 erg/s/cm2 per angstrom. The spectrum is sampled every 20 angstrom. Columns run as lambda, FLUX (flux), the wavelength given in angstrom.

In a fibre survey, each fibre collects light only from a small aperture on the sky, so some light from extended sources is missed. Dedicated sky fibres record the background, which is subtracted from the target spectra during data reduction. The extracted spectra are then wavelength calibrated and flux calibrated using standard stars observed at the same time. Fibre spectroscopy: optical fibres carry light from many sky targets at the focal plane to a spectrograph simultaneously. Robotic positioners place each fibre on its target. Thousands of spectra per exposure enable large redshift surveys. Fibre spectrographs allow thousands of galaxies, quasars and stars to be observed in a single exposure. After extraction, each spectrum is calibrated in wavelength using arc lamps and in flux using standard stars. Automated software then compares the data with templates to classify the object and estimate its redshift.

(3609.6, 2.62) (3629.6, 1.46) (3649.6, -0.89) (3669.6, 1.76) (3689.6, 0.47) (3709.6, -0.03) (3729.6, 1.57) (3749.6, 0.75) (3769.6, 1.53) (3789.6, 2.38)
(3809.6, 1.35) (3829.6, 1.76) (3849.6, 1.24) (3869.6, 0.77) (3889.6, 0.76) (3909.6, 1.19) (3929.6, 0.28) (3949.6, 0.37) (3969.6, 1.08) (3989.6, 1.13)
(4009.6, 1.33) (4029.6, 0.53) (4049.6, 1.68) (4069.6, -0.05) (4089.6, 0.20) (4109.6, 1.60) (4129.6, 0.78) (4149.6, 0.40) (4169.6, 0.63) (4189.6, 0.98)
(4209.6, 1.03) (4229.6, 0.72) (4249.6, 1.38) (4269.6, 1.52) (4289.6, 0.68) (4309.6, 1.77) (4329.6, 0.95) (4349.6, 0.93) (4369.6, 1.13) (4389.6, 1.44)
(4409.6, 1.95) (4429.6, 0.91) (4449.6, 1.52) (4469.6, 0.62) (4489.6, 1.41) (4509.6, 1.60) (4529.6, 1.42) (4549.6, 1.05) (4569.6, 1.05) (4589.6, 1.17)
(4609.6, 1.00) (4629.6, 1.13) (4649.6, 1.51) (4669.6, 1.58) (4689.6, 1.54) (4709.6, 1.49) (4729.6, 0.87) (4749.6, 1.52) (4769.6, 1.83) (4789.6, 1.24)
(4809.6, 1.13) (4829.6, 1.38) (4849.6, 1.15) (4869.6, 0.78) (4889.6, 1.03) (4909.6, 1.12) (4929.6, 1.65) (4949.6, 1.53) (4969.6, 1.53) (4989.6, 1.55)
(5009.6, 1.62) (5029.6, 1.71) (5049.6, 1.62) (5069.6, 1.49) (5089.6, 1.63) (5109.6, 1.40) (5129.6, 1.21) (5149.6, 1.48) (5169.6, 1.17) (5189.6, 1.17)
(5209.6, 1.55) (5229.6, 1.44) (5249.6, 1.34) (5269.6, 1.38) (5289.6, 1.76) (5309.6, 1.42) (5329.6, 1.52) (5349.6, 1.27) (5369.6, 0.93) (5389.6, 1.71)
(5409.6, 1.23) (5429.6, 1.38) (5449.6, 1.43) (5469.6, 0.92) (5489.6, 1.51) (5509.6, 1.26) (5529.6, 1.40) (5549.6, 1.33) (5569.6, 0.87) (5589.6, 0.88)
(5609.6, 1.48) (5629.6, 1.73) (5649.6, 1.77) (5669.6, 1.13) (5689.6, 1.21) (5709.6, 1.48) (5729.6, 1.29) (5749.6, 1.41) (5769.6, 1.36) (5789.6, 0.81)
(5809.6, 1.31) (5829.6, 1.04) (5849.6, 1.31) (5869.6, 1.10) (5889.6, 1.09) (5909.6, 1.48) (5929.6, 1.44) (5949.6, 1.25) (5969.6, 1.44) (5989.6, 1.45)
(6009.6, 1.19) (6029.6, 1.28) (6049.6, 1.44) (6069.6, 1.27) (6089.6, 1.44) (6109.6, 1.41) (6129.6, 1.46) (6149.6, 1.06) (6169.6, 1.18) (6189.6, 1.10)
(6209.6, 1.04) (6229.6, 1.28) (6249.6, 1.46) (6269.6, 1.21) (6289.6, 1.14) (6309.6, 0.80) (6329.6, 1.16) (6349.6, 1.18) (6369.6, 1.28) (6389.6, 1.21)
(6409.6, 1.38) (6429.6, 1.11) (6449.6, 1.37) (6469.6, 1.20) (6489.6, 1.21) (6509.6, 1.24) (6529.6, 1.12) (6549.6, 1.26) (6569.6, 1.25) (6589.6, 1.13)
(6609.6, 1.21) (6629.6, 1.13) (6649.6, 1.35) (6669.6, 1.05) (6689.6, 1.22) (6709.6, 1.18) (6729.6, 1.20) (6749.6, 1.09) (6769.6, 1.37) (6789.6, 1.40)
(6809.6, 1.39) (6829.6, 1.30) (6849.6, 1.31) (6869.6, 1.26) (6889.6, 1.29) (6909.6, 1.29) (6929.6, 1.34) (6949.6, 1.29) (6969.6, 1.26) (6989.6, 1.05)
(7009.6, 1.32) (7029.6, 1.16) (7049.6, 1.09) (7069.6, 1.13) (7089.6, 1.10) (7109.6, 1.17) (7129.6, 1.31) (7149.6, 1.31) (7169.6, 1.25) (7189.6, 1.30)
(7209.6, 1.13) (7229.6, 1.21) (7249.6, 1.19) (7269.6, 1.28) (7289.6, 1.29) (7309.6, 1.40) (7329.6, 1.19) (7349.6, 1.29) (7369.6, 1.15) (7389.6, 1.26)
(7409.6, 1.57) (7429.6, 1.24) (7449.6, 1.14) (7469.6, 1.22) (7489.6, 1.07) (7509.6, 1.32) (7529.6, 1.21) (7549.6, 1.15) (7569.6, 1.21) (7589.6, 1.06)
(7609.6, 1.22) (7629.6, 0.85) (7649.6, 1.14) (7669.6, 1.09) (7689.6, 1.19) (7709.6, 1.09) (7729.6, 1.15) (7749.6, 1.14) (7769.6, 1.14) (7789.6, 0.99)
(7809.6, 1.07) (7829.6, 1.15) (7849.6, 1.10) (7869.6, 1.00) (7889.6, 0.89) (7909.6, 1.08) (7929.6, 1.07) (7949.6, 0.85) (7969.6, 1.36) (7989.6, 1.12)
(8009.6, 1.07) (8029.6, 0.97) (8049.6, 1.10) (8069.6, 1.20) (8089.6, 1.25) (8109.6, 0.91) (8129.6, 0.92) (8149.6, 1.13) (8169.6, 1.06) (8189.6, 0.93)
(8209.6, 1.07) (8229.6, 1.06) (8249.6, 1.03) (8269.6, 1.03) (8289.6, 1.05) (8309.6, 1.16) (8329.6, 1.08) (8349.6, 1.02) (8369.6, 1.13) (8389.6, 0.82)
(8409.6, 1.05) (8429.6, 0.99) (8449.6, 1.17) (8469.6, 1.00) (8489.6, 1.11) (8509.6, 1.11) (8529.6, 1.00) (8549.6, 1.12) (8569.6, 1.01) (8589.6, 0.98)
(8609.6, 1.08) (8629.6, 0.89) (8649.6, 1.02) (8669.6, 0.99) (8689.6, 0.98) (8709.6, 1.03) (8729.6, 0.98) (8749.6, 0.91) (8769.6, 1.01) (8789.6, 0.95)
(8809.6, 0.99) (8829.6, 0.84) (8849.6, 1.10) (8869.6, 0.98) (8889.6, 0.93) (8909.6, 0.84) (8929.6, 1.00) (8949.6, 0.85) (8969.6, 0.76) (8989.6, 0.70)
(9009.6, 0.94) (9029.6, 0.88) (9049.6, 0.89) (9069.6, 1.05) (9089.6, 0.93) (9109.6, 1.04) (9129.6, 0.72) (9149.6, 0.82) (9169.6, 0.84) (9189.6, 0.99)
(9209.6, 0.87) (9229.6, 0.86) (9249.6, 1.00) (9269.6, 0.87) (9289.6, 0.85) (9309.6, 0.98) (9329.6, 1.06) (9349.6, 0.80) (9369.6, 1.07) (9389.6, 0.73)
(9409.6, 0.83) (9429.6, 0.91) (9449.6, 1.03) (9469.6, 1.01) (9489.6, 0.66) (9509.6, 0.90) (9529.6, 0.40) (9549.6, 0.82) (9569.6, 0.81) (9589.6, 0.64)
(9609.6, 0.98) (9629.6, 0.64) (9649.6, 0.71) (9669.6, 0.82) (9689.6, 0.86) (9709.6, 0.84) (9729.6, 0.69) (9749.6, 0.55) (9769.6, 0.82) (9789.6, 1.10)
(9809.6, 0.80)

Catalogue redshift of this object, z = 0.128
